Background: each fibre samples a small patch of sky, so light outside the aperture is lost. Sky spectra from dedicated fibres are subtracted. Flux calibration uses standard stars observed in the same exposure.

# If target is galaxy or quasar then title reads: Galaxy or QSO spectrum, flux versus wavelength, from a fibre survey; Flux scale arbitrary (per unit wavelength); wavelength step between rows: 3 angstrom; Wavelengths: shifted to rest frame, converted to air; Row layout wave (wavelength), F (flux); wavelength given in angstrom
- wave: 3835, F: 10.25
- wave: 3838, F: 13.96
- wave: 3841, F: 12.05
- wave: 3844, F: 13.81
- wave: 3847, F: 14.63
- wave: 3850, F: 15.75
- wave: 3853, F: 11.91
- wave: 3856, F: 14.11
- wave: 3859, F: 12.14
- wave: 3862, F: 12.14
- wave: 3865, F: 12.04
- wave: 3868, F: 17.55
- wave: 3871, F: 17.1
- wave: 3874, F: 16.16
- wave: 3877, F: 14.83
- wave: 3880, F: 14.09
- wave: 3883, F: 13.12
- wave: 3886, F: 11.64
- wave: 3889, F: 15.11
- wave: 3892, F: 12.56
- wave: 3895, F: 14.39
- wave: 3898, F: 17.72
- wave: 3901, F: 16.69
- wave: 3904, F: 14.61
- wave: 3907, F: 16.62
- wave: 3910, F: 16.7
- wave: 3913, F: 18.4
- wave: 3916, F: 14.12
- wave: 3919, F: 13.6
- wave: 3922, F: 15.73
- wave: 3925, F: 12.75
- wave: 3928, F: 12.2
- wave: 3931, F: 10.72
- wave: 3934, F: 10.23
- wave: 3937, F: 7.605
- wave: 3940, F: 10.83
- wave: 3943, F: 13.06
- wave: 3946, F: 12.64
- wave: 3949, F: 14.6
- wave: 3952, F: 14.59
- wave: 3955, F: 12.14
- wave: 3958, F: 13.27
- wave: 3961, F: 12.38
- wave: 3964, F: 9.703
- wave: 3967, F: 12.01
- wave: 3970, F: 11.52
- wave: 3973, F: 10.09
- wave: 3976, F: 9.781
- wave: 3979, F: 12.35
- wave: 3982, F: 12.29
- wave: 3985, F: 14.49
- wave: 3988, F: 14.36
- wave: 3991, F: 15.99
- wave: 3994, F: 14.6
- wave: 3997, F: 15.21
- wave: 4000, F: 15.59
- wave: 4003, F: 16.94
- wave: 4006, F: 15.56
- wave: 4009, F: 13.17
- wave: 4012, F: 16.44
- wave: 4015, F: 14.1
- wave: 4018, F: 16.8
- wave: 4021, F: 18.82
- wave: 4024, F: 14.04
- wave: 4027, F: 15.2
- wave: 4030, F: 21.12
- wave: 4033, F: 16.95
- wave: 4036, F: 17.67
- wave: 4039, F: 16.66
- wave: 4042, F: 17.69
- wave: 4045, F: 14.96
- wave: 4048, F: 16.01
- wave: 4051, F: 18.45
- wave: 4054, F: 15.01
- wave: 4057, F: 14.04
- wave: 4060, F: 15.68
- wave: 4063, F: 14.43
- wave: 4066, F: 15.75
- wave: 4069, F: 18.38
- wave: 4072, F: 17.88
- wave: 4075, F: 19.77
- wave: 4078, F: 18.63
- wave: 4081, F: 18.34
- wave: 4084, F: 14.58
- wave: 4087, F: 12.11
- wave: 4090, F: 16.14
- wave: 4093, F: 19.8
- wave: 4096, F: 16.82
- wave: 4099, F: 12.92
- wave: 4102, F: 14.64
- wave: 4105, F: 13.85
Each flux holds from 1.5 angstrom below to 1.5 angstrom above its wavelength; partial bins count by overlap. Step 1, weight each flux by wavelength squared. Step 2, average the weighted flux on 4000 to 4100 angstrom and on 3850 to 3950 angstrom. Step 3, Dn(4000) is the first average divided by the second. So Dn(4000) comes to 1.27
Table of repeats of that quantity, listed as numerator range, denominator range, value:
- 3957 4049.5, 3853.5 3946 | 1.12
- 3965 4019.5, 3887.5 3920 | 0.94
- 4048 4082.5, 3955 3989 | 1.48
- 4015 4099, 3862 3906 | 1.23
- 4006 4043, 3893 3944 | 1.26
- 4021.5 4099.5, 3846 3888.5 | 1.30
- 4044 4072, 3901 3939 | 1.25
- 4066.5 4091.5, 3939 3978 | 1.49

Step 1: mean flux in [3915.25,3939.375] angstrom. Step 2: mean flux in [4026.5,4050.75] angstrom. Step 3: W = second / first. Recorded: 1.43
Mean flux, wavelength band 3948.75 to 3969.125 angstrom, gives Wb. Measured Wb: 12.5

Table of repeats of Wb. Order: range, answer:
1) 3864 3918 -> 15.2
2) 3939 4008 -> 13.2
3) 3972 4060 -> 15.4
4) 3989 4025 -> 15.6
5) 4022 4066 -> 16.3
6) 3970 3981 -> 10.9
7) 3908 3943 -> 13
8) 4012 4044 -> 16.9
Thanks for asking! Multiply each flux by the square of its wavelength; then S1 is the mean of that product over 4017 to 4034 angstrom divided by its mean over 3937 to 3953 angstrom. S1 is 1.4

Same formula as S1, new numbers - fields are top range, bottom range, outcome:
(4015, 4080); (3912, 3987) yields 1.42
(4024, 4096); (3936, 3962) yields 1.42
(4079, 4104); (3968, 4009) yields 1.20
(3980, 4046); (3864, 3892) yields 1.16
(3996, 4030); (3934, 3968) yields 1.37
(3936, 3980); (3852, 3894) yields 0.89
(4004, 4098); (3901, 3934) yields 1.22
